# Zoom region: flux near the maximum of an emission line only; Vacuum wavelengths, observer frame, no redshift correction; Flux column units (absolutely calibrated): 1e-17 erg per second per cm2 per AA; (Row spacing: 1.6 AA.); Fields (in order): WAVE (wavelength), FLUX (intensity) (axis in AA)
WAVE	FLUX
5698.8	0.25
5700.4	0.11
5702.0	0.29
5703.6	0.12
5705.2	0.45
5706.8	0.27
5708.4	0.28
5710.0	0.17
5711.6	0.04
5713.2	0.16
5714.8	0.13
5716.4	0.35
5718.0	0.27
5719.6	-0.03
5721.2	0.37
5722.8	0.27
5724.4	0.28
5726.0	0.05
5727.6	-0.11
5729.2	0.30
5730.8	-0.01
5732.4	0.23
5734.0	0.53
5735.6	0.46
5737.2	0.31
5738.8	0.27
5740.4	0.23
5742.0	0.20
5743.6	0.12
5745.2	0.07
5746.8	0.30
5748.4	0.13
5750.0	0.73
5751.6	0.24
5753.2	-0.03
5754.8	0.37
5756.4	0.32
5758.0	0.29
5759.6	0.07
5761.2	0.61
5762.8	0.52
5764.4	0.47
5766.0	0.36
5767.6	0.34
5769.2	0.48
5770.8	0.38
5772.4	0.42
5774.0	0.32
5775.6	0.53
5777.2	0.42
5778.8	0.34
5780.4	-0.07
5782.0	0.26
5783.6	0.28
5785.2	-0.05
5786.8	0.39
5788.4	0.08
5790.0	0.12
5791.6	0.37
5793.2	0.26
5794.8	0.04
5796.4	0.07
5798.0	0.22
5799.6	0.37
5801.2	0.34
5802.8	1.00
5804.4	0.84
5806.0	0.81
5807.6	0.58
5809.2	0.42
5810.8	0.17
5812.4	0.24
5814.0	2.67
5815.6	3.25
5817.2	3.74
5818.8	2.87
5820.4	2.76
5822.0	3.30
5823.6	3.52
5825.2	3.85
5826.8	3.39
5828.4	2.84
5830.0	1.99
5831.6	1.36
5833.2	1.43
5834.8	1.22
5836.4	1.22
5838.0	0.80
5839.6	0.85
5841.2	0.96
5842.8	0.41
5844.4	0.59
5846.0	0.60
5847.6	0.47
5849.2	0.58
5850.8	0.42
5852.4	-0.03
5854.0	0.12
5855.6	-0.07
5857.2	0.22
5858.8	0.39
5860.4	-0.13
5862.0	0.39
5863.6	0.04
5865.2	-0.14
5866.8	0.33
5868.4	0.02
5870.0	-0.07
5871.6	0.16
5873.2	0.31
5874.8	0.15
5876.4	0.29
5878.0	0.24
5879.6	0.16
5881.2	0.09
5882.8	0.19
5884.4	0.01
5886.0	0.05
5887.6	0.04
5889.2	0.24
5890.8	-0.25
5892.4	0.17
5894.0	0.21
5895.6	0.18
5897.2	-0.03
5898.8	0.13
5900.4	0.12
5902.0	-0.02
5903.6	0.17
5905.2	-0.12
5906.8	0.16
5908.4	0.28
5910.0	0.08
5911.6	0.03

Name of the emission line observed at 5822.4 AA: C IV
